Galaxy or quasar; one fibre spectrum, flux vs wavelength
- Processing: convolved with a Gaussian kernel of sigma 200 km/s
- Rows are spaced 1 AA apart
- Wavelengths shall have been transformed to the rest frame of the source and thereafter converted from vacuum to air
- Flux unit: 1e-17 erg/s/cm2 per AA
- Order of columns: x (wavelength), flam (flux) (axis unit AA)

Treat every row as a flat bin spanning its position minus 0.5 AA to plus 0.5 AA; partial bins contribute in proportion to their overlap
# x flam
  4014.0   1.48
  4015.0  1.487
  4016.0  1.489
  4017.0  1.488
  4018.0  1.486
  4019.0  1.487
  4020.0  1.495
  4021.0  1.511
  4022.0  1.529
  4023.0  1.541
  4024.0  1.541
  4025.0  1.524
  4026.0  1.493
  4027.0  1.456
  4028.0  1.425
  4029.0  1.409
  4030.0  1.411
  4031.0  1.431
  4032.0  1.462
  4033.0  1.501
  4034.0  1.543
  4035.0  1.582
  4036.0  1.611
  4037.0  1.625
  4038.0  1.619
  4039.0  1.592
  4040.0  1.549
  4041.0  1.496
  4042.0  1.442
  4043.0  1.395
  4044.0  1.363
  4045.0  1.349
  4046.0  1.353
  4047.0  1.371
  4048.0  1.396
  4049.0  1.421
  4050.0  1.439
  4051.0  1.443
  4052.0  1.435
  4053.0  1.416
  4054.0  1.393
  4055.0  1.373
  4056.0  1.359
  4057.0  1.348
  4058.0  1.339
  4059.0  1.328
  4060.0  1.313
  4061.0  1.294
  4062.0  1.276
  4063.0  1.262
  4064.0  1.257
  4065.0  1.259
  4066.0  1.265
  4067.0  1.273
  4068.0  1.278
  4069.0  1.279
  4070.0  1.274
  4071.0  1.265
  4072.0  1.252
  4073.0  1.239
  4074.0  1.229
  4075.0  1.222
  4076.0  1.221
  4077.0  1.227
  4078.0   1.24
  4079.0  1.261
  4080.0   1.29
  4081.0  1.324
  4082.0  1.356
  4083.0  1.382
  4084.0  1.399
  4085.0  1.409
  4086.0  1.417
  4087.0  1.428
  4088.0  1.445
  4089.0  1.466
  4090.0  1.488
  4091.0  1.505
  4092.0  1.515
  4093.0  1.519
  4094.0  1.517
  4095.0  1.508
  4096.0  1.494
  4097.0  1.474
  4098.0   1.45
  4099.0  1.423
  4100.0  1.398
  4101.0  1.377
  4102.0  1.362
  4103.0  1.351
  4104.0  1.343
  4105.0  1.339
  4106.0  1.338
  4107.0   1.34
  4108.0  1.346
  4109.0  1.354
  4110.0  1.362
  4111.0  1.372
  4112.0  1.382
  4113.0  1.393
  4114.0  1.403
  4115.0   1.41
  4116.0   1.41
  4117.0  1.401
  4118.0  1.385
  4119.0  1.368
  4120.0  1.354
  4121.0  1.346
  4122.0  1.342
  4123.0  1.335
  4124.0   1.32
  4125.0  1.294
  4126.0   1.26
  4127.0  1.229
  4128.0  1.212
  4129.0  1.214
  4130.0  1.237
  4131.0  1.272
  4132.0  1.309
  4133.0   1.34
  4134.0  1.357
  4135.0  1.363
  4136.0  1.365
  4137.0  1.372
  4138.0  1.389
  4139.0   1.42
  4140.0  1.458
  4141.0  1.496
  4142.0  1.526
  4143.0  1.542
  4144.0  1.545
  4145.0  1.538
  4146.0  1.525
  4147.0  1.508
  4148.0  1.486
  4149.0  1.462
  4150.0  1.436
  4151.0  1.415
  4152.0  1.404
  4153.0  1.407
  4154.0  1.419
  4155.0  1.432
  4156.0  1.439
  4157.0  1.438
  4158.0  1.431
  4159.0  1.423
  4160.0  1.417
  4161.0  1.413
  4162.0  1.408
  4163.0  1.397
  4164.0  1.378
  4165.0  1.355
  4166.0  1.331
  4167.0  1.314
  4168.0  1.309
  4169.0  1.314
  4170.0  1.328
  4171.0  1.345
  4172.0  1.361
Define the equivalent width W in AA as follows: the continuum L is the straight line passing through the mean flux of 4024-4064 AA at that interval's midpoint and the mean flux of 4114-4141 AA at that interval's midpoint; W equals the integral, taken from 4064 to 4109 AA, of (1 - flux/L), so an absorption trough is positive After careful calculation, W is 0.9 AA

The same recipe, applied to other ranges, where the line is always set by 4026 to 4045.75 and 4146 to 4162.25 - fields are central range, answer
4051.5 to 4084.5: 3.8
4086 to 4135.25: 2.6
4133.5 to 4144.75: 0.0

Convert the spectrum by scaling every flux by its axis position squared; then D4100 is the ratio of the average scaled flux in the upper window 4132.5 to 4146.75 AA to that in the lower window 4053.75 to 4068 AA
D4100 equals 1.1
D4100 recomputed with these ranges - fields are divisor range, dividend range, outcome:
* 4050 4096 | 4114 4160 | 1.06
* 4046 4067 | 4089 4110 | 1.08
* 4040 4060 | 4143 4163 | 1.09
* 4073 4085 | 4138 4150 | 1.20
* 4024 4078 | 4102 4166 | 1.04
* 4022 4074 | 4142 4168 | 1.08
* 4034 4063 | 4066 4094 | 0.96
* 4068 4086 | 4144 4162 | 1.16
